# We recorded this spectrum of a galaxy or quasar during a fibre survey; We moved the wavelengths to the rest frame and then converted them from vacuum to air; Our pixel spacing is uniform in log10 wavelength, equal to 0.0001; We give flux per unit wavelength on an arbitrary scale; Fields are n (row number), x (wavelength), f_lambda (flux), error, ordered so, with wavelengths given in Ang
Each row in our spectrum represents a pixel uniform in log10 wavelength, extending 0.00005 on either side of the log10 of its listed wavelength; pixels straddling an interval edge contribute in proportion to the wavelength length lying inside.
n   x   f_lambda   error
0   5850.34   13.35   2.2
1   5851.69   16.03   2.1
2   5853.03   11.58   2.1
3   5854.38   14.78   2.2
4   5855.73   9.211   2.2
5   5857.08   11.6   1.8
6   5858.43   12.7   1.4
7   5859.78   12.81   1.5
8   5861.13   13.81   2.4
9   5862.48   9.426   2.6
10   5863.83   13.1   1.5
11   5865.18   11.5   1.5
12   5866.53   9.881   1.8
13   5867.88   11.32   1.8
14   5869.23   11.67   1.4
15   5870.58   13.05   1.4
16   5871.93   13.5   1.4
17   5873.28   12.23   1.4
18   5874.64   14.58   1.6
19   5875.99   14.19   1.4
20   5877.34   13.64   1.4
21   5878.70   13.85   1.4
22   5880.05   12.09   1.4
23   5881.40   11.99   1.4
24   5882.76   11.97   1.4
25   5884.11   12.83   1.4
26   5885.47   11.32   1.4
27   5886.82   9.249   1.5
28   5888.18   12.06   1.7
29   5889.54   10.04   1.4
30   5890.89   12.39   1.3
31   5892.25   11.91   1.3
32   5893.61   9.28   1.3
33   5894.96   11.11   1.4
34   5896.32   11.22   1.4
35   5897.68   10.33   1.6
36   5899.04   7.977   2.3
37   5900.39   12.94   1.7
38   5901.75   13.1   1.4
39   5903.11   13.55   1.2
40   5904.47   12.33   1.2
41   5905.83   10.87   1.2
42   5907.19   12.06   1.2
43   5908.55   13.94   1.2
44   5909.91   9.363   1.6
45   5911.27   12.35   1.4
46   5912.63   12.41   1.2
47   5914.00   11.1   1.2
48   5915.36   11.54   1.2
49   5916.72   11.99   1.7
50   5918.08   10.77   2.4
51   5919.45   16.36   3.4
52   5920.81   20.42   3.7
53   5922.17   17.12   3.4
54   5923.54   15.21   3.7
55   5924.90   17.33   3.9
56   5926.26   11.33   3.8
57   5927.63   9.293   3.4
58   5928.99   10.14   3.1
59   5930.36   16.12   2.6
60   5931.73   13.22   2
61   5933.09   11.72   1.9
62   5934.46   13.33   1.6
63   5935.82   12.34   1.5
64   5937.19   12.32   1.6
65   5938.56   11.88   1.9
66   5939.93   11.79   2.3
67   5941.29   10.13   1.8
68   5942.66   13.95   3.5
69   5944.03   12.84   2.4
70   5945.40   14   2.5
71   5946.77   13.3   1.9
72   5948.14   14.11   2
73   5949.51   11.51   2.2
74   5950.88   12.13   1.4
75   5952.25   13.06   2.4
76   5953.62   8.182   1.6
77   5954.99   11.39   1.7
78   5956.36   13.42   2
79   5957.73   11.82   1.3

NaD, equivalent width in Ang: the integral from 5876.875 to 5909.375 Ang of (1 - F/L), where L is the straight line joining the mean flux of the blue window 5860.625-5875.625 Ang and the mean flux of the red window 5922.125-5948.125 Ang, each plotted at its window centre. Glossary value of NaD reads 2.0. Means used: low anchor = 12.2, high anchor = 12.9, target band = 11.7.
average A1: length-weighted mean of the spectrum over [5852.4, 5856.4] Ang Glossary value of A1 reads 11.9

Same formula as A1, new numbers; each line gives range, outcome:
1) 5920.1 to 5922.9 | 18.7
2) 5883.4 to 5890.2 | 11.1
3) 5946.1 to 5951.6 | 12.8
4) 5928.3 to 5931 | 13.1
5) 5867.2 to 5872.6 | 12.4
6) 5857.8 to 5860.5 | 12.8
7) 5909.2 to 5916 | 11.4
